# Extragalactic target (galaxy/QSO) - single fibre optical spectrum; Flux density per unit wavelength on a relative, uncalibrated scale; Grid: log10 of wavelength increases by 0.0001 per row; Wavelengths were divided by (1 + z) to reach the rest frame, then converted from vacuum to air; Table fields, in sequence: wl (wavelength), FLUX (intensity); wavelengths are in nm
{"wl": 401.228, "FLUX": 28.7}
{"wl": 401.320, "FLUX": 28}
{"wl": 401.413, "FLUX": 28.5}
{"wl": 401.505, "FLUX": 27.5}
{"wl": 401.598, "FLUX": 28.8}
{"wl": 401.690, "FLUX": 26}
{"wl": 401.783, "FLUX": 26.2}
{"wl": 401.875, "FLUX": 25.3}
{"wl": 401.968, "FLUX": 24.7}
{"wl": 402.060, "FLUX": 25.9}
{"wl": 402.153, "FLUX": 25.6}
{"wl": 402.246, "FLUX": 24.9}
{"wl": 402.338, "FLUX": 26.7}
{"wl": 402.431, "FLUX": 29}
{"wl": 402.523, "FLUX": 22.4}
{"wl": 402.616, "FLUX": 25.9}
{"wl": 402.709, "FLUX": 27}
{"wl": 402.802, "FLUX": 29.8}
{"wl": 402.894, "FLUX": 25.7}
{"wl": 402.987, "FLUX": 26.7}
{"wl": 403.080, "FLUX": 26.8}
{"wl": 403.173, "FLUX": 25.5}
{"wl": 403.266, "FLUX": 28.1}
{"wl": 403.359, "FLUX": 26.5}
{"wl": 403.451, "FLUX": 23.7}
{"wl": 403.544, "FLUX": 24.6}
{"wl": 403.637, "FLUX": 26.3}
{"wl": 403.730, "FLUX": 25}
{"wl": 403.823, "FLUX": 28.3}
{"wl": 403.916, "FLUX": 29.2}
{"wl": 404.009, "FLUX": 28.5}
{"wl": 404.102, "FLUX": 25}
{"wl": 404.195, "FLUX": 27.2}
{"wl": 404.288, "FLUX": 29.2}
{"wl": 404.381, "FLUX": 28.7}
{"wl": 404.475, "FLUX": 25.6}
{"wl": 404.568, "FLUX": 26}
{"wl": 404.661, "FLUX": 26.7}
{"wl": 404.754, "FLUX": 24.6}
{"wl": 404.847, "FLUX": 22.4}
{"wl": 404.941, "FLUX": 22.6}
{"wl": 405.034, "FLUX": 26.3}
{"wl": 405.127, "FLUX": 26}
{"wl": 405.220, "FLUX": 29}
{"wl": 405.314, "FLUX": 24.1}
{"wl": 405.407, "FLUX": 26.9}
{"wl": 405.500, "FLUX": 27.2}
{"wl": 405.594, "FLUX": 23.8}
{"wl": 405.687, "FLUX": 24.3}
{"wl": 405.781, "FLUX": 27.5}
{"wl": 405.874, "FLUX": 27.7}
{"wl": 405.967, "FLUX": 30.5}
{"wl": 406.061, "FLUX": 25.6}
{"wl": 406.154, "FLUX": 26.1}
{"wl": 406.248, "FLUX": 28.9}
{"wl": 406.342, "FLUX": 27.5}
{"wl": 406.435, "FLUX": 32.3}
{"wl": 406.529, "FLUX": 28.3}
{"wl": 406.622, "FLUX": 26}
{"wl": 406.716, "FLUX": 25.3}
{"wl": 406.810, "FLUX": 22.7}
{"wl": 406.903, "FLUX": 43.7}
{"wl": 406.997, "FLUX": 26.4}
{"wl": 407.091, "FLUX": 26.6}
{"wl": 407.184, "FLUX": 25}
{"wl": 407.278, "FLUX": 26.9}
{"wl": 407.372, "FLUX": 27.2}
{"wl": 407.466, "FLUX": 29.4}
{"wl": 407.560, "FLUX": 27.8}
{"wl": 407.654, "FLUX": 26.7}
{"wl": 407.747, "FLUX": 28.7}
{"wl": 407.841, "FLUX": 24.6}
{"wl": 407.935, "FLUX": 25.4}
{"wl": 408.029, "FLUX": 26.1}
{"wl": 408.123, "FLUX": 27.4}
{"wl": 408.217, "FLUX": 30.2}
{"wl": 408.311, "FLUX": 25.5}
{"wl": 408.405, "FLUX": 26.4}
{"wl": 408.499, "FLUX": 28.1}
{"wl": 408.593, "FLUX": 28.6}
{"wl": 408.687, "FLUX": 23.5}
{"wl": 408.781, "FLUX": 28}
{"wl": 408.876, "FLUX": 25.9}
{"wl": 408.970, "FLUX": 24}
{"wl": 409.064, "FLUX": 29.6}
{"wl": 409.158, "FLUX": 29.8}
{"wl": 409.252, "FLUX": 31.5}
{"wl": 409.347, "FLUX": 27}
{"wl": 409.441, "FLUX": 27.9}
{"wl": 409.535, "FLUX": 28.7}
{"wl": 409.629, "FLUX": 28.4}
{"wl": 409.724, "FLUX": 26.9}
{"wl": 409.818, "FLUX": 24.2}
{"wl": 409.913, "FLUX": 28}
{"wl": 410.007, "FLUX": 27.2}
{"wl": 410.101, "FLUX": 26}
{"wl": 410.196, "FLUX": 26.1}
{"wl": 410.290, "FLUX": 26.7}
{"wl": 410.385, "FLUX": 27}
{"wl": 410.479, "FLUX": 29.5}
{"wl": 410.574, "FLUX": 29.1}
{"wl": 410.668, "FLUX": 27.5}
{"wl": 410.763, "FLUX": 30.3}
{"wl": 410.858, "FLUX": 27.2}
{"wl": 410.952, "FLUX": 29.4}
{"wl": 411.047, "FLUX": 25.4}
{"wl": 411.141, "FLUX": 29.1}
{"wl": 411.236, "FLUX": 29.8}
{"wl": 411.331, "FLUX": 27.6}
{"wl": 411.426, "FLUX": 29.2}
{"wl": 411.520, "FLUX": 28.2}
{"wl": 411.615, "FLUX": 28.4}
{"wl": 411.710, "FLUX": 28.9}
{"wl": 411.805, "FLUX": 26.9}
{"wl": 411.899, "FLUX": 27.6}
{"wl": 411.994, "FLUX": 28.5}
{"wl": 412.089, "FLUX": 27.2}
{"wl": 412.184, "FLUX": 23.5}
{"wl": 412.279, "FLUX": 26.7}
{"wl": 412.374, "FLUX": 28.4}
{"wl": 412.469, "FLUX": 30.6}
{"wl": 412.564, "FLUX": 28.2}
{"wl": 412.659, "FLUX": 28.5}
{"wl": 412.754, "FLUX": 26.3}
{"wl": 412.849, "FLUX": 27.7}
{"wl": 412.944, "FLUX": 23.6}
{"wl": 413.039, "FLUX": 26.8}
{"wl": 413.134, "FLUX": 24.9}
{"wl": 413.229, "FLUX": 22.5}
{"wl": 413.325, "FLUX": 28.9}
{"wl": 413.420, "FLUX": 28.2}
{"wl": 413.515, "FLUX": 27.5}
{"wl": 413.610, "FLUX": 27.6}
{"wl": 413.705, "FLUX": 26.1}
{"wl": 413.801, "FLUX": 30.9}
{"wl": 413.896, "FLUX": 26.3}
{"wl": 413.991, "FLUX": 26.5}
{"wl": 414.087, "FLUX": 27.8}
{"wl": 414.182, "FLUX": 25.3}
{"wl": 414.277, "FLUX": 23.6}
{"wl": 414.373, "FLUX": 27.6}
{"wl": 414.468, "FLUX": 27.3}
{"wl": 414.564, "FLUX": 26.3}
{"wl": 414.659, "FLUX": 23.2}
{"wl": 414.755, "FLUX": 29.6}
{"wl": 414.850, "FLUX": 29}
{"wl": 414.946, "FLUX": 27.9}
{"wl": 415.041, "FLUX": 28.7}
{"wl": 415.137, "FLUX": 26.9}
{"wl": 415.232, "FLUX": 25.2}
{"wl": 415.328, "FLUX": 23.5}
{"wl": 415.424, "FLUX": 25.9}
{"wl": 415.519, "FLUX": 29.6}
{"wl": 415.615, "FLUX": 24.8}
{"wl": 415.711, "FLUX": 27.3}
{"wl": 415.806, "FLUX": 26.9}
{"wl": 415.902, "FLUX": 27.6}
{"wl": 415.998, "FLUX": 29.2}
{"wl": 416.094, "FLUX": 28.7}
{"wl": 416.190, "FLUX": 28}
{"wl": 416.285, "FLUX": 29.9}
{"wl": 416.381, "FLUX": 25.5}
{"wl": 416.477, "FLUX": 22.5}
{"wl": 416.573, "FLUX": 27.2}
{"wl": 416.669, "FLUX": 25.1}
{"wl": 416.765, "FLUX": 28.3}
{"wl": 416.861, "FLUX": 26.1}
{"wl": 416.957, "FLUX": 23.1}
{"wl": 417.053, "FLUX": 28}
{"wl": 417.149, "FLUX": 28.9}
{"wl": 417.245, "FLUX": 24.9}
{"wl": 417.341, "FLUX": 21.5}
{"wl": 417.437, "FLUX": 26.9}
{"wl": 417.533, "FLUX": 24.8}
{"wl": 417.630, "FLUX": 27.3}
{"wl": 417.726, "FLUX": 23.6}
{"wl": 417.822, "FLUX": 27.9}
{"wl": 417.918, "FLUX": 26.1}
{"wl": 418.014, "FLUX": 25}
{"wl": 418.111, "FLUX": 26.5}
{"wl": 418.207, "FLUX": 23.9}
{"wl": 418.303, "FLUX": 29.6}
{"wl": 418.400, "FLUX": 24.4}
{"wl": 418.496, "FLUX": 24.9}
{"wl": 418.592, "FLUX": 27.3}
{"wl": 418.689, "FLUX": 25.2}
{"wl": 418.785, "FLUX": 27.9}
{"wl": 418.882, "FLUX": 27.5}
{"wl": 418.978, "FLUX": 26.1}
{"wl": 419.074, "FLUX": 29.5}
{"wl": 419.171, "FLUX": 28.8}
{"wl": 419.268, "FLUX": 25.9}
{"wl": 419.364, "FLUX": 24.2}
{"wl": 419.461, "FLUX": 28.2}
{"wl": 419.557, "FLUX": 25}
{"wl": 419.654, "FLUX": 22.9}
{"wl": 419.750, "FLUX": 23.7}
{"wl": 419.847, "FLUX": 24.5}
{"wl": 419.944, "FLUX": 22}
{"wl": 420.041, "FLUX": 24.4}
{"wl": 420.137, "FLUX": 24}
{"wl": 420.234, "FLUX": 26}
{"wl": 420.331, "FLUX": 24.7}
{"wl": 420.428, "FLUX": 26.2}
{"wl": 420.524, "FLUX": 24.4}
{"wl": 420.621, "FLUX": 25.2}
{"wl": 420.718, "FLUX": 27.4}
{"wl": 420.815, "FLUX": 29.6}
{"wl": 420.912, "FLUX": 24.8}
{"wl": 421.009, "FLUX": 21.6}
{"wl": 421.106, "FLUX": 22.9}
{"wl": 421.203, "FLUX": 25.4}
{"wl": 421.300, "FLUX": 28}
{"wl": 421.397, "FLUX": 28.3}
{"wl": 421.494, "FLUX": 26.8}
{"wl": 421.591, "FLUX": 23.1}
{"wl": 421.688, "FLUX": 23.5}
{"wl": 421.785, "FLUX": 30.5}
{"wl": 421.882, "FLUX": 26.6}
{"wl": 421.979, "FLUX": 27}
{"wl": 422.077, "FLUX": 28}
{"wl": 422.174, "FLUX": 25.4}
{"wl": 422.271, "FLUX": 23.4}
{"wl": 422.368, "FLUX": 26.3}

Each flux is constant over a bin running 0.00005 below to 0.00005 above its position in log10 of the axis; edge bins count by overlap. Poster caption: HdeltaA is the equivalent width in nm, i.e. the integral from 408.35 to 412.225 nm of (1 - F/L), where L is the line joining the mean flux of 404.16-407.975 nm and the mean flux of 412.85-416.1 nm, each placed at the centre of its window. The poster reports -0.104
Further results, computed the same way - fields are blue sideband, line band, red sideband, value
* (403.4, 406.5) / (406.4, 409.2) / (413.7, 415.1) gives -0.08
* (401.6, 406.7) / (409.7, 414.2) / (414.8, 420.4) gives -0.19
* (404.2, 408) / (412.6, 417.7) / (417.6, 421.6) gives -0.09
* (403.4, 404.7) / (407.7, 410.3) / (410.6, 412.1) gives 0.06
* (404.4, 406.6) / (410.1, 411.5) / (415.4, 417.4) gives -0.08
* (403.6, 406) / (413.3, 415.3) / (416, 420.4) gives -0.08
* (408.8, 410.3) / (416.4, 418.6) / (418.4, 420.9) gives 0.03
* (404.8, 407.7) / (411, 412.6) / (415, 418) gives -0.07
